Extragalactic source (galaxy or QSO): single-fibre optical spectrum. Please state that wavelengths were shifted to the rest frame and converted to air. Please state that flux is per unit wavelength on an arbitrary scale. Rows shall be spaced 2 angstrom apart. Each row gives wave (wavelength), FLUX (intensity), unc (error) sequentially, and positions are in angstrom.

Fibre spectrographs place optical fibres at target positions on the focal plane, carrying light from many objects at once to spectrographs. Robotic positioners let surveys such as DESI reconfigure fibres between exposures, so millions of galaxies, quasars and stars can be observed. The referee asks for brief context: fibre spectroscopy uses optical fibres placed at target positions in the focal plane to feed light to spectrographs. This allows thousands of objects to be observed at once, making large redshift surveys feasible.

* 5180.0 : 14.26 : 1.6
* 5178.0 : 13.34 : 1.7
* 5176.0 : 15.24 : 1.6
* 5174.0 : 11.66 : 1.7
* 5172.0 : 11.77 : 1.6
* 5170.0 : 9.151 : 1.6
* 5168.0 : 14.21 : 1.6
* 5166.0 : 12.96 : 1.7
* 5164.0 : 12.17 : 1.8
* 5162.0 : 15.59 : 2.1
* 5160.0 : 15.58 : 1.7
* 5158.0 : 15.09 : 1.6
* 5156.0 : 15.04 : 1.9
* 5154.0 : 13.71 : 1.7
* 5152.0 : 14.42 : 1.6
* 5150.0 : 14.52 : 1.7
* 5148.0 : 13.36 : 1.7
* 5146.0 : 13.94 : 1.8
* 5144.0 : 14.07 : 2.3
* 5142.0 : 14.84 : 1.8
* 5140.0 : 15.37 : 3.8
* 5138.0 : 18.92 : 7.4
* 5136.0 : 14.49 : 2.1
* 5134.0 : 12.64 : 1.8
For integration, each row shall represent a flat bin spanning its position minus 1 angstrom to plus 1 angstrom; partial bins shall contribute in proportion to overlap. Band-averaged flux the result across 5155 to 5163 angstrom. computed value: 15.3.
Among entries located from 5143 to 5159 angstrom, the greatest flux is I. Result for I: 15.09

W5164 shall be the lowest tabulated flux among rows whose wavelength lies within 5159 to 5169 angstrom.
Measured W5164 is 12.17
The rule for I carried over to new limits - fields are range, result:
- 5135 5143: 18.92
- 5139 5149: 15.37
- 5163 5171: 14.21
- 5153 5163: 15.59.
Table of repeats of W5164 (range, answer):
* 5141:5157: 13.36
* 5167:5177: 9.151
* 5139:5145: 14.07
